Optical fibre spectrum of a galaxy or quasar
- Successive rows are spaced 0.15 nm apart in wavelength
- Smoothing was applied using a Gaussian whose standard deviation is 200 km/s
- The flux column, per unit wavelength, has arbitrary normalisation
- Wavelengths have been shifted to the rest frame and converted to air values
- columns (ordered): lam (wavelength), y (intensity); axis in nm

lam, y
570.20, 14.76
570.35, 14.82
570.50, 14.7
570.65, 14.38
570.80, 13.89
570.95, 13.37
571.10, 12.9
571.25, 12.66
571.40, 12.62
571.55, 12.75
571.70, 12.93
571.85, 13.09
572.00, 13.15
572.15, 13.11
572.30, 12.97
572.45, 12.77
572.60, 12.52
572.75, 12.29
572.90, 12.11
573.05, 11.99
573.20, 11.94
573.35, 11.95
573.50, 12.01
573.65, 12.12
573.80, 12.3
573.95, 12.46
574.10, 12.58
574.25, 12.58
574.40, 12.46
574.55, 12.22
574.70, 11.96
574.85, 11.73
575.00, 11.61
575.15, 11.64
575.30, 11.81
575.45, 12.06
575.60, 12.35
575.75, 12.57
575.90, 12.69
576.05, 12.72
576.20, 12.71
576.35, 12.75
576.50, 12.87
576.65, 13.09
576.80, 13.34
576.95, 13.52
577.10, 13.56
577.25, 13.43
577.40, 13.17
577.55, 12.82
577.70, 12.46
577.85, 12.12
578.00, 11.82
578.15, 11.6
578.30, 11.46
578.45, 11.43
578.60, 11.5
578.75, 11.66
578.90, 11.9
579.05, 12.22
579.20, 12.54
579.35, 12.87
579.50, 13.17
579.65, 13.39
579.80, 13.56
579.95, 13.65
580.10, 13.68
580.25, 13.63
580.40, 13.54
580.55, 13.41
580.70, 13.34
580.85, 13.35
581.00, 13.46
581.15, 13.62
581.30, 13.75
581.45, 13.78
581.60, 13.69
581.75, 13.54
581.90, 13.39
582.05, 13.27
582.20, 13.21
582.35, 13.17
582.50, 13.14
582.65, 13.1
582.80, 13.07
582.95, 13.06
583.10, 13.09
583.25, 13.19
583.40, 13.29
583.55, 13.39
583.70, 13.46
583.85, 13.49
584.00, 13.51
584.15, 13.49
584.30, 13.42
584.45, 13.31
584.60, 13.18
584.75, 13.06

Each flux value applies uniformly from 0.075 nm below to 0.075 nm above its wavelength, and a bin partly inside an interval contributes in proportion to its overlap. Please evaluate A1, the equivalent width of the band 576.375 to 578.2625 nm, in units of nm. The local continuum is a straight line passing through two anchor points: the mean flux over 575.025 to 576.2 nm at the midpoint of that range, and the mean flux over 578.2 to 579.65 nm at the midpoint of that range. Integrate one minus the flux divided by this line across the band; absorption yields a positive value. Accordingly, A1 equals -0.091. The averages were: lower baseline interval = 12.3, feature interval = 12.8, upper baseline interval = 12.1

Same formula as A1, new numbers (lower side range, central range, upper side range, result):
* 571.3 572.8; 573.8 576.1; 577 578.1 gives 0.102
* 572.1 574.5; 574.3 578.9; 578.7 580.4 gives 0.119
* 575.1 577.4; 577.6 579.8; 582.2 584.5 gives 0.125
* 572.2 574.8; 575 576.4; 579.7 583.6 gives 0.032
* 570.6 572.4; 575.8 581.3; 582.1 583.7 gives 0.133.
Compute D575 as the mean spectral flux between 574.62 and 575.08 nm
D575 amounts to 11.8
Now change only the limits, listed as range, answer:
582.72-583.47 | 13.1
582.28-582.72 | 13.1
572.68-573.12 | 12.1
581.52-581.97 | 13.5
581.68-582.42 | 13.3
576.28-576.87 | 13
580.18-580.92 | 13.5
